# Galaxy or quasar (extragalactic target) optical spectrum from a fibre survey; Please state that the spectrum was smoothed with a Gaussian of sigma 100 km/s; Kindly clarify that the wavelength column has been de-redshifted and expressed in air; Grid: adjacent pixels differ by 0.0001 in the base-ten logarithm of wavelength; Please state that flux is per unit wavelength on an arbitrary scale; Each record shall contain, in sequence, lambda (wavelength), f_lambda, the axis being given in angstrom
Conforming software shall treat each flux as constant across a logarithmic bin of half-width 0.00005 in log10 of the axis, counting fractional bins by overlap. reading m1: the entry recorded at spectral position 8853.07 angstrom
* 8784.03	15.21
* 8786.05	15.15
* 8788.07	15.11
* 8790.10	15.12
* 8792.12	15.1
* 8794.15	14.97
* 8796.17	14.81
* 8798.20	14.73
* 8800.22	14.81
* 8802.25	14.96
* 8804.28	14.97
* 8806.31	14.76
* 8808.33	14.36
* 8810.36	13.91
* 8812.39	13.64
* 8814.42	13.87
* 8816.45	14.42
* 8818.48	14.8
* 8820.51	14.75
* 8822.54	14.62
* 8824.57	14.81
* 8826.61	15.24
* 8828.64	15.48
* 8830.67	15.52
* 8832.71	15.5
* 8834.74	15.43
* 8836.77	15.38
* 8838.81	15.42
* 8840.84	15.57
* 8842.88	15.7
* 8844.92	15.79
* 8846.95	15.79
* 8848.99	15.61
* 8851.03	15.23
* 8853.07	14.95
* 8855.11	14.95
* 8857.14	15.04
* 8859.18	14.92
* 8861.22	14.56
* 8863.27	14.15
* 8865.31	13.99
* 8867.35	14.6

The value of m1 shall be 14.95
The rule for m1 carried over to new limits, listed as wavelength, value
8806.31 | 14.76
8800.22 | 14.81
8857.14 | 15.04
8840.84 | 15.57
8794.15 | 14.97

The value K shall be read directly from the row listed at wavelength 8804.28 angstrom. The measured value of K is 14.97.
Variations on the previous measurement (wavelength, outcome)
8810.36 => 13.91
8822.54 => 14.62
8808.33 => 14.36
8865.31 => 13.99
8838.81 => 15.42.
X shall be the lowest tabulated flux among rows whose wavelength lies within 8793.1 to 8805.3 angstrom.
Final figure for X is 14.73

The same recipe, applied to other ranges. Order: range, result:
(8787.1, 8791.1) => 15.11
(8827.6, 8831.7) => 15.48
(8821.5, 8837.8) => 14.62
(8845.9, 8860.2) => 14.92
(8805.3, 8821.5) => 13.64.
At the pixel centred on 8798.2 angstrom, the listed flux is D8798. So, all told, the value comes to 14.73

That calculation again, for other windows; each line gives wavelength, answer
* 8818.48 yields 14.8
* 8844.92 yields 15.79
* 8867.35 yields 14.6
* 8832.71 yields 15.5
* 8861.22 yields 14.56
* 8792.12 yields 15.1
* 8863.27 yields 14.15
